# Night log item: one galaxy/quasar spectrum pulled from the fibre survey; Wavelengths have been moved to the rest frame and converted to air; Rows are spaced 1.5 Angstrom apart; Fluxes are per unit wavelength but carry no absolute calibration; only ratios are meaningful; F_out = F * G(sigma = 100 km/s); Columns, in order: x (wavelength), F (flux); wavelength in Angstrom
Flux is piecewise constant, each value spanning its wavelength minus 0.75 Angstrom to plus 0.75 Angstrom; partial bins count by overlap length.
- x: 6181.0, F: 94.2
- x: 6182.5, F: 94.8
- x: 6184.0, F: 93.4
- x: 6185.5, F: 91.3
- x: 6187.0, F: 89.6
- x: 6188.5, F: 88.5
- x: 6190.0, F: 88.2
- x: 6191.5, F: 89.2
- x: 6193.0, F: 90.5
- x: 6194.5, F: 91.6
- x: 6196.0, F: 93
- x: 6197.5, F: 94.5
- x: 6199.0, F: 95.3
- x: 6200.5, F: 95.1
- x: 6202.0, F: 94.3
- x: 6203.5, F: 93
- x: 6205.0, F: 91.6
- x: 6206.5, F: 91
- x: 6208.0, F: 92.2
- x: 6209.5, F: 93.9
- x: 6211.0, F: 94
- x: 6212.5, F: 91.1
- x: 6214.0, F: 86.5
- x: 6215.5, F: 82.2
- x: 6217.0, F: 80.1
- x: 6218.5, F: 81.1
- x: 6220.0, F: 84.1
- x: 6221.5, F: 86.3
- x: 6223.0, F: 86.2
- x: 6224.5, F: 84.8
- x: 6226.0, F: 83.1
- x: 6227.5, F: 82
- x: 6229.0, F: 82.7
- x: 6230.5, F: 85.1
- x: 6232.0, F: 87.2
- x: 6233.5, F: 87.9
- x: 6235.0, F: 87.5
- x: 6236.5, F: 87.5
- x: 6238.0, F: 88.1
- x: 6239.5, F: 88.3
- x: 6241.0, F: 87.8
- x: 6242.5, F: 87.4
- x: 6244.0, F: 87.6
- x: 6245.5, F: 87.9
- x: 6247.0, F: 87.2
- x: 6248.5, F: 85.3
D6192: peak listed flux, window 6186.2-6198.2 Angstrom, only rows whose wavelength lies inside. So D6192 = 94.5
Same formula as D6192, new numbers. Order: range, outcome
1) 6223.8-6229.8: 84.8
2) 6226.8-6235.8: 87.9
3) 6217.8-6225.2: 86.3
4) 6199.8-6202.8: 95.1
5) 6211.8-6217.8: 91.1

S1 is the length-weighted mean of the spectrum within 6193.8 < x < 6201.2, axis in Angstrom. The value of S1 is 93.9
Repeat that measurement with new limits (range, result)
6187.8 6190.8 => 88.4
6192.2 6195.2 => 91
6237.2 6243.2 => 87.9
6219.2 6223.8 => 85.5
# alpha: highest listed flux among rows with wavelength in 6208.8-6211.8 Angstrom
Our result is 94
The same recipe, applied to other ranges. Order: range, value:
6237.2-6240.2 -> 88.3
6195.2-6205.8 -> 95.3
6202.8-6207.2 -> 93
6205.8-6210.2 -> 93.9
